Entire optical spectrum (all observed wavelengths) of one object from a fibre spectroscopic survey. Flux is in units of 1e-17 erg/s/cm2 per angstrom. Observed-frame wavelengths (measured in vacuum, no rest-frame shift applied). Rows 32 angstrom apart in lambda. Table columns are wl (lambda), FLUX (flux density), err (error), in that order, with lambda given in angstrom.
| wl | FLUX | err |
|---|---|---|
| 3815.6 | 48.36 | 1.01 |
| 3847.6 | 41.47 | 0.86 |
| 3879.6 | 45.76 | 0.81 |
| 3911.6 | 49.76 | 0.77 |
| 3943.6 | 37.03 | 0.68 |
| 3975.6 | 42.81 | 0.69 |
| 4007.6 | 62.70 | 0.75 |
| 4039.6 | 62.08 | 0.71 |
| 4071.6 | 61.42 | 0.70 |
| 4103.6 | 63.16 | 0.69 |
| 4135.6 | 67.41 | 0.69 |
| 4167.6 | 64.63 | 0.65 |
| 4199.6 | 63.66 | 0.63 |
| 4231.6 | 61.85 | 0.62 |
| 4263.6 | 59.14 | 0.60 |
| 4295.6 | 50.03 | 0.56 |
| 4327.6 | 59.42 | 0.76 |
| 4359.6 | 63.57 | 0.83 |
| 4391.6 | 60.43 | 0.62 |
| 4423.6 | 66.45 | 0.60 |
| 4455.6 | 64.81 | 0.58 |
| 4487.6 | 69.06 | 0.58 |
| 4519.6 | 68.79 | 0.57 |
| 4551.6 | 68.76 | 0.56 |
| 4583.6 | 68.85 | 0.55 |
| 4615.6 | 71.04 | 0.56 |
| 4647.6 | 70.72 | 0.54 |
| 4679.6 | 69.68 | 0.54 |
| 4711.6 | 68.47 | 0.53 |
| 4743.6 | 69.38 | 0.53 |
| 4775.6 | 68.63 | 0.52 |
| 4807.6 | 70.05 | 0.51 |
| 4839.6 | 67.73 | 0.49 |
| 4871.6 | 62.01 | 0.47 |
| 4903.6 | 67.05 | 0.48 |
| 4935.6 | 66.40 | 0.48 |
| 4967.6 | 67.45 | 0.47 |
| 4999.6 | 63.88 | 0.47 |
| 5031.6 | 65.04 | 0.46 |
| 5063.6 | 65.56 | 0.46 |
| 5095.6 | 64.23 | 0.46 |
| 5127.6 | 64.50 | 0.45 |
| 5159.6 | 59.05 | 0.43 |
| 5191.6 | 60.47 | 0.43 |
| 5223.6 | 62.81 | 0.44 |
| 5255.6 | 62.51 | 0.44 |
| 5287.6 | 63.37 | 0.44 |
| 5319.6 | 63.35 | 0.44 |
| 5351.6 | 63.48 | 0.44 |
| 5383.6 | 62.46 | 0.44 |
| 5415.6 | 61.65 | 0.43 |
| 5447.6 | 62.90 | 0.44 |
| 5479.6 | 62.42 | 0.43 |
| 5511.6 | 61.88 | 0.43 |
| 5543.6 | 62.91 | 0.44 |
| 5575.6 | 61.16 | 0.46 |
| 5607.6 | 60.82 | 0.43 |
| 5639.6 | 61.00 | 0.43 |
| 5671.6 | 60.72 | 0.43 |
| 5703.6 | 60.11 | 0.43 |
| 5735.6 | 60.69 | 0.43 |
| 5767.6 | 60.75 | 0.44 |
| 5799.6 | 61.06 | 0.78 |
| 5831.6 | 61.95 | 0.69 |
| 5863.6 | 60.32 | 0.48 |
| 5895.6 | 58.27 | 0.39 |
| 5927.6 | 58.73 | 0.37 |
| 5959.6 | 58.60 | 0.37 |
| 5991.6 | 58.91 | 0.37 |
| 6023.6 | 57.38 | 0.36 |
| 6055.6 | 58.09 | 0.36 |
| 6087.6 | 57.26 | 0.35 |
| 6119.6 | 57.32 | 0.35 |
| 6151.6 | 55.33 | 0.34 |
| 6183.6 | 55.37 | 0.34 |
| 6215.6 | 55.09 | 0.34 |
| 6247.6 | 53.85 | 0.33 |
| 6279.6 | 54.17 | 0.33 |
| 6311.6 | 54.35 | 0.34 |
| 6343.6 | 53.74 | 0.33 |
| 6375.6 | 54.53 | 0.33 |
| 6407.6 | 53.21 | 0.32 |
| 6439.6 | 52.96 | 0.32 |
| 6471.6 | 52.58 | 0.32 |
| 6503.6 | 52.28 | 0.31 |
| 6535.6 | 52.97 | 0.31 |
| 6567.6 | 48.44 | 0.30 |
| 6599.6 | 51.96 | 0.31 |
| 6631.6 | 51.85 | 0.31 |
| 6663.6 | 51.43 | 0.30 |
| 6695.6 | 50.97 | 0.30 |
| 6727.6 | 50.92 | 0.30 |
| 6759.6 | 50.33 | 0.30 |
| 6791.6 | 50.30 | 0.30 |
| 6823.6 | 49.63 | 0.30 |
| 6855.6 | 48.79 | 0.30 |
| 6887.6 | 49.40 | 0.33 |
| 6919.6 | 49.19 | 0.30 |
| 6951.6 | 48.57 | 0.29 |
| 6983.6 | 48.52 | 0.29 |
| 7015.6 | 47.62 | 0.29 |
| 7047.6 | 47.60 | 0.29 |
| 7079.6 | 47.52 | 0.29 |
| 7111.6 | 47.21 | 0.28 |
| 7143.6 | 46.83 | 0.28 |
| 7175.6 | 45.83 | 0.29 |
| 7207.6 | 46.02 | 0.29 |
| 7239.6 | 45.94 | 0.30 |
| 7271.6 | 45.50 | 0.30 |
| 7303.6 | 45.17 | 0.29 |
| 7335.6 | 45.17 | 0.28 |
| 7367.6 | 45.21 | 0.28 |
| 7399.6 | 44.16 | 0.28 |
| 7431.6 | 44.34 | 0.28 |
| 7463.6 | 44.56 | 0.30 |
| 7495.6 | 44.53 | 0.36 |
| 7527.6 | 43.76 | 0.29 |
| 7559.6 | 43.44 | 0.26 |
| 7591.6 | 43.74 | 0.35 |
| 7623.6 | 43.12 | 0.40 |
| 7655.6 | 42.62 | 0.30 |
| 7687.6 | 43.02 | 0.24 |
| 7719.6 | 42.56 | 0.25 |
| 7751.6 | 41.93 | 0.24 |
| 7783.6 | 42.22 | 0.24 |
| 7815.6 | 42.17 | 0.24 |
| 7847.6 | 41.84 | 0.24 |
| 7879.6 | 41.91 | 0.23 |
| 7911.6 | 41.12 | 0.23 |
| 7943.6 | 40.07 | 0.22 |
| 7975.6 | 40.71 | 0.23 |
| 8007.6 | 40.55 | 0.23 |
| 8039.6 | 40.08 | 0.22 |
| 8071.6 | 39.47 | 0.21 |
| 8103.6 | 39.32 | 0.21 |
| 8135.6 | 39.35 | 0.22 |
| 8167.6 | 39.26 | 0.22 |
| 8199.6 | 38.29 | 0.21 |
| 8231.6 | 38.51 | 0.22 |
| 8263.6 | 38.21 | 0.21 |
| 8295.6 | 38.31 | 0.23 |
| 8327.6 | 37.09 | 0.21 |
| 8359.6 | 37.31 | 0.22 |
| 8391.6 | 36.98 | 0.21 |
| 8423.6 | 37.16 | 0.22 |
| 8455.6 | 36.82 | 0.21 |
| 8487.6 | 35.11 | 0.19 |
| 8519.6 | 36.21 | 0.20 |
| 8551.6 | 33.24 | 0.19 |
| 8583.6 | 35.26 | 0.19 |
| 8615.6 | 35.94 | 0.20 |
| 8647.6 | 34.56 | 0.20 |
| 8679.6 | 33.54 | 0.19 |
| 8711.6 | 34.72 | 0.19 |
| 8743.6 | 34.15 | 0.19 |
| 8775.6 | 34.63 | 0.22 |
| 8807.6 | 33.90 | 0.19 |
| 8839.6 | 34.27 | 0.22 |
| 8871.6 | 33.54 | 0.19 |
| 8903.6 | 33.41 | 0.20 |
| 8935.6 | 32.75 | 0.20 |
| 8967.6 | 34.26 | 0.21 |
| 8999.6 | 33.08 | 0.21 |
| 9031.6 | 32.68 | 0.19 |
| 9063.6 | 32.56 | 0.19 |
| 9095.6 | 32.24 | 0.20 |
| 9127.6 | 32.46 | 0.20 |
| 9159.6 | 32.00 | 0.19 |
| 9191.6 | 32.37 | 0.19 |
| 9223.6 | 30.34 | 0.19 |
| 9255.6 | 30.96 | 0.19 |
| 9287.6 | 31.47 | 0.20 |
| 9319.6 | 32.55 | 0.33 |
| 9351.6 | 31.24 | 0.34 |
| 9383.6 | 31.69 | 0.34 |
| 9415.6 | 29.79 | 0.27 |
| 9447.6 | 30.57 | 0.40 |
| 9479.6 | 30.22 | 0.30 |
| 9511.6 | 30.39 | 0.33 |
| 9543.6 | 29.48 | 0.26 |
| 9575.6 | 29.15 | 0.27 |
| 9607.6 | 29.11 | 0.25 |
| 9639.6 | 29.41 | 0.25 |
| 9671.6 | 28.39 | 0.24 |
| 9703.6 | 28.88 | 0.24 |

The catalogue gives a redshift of 0.00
